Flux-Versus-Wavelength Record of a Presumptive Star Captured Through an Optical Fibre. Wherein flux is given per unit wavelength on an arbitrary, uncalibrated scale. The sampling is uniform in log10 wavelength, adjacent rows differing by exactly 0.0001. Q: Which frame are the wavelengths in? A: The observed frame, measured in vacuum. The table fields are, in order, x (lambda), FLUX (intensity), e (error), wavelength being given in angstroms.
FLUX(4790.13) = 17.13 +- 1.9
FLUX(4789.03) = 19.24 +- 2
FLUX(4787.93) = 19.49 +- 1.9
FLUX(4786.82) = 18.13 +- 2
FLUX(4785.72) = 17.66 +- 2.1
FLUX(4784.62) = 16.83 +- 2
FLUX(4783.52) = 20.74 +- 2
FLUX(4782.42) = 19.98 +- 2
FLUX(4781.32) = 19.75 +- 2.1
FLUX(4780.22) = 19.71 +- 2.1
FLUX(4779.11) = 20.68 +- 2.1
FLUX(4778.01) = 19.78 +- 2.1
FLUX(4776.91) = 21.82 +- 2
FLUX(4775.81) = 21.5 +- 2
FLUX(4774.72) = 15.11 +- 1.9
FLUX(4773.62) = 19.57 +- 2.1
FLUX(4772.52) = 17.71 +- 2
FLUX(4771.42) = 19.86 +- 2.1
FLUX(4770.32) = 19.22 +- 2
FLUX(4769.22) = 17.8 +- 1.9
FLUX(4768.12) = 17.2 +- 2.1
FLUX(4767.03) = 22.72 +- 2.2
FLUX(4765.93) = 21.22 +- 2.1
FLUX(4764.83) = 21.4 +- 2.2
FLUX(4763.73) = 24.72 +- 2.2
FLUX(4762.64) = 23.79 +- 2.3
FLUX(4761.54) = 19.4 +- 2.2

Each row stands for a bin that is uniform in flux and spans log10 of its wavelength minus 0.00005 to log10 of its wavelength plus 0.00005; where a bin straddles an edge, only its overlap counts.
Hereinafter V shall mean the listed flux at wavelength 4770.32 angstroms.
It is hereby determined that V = 19.22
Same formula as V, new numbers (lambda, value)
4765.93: 21.22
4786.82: 18.13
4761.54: 19.4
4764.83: 21.4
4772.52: 17.71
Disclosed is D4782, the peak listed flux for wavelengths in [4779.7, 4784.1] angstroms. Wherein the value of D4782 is 20.74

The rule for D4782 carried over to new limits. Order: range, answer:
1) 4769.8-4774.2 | 19.86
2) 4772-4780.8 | 21.82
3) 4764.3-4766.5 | 21.4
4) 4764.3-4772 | 22.72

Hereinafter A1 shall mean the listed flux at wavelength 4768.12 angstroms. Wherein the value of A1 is 17.2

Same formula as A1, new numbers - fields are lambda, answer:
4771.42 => 19.86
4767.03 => 22.72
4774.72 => 15.11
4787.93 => 19.49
